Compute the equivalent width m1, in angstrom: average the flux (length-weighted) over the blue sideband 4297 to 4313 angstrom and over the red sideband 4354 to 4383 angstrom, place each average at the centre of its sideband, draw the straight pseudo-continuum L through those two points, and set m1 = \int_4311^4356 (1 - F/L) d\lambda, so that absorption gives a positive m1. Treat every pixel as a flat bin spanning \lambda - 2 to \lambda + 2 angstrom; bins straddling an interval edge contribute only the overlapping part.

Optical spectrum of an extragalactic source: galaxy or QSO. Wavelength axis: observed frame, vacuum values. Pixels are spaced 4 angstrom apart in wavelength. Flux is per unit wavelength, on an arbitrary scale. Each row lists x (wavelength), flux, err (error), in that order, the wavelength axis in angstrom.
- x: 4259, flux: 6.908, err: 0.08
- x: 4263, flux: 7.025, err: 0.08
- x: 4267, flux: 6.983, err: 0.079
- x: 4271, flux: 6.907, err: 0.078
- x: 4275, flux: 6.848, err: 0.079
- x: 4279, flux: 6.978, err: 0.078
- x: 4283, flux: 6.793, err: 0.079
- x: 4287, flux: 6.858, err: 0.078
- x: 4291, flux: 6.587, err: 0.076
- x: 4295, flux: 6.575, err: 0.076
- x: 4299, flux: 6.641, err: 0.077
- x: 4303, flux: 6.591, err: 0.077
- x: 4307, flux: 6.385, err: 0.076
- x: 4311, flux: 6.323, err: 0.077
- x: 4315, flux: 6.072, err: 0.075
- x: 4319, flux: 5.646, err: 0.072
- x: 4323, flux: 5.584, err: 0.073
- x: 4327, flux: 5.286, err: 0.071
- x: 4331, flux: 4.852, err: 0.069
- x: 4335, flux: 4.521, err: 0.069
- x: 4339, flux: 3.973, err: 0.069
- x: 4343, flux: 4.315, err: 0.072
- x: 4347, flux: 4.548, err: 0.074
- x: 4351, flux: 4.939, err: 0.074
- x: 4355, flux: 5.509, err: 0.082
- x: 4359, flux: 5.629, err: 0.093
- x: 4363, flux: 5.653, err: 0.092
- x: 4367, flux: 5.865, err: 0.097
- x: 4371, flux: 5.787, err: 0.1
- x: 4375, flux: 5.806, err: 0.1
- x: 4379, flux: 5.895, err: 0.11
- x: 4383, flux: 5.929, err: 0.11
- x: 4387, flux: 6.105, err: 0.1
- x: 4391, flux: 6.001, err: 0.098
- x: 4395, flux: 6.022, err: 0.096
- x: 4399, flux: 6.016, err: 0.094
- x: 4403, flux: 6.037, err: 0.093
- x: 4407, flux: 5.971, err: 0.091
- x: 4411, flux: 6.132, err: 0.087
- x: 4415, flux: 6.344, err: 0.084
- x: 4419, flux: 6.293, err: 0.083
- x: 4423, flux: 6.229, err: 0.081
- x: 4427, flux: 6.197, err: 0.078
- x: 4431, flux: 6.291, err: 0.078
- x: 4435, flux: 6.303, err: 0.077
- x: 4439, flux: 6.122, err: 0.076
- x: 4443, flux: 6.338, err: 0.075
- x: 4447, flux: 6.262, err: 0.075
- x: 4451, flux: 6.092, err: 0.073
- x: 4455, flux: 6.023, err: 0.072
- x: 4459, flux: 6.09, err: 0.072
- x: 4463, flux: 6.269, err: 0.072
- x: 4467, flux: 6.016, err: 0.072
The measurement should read 8.0 angstrom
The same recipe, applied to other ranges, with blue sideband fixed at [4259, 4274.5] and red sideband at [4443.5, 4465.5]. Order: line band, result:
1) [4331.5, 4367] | 8.9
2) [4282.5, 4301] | 0.4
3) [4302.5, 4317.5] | 1.1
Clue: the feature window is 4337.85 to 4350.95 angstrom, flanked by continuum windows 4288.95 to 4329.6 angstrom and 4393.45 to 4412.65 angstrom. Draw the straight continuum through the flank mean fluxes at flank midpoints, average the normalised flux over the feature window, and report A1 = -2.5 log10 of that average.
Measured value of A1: 0.36 mag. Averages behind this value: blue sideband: 6.15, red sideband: 6.03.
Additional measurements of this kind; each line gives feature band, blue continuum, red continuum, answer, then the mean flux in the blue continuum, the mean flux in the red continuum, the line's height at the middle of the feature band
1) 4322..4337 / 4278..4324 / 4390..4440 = 0.26 mag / 6.43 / 6.15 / 6.36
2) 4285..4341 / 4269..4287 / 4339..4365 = 0.03 mag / 6.88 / 5.01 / 6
